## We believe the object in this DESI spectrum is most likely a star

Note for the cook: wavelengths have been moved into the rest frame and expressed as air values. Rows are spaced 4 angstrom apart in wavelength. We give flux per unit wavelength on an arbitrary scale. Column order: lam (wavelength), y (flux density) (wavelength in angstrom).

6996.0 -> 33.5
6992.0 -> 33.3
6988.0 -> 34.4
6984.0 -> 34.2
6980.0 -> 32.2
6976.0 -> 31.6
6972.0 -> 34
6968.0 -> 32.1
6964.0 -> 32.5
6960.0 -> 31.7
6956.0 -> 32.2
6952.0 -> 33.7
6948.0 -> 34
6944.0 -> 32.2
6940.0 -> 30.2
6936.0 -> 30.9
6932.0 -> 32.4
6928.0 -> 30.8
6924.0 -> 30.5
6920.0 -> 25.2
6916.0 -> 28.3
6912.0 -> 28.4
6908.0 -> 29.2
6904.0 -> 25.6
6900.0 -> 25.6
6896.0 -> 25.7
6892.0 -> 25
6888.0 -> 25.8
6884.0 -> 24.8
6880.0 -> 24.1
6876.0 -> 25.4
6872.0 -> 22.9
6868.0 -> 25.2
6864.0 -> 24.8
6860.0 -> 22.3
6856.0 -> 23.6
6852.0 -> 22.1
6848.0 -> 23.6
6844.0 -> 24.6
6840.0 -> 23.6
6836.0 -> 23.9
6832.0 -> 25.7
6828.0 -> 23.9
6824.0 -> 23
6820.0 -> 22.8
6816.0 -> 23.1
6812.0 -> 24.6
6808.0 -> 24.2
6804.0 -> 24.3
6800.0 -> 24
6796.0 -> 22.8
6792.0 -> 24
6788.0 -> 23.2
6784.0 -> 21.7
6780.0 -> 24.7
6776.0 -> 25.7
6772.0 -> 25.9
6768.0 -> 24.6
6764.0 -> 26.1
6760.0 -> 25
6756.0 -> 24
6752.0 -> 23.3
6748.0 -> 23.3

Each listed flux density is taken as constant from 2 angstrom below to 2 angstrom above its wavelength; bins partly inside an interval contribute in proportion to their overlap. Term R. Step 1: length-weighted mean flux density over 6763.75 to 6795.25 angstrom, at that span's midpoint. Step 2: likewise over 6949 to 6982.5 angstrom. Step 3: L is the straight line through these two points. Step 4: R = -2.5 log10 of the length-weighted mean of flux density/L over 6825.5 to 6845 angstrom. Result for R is 0.11 mag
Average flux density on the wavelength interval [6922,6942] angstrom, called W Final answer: 31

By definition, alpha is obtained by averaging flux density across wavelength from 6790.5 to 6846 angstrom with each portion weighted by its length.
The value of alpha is 23.9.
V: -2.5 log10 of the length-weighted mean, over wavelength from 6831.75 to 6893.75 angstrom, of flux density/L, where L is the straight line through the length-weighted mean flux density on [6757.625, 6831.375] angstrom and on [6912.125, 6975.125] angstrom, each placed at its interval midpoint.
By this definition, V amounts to 0.136 mag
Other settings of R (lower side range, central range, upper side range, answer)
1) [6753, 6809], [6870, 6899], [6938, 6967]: 0.17 mag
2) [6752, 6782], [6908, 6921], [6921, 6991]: 0.11 mag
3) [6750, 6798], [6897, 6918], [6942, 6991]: 0.11 mag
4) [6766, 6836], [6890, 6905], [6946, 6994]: 0.15 mag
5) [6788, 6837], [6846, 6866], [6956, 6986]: 0.13 mag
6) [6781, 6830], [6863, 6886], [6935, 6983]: 0.12 mag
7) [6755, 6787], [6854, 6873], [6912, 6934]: 0.16 mag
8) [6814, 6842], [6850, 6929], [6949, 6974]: 0.09 mag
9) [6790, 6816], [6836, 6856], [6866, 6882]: 0.03 mag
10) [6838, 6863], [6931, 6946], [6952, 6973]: -0.03 mag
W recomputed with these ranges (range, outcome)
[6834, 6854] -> 23.6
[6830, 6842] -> 24.4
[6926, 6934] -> 31.6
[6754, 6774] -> 25.1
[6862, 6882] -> 24.5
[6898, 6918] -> 27.4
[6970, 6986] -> 33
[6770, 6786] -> 24.5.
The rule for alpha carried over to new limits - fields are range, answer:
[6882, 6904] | 25.4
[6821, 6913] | 24.7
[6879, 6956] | 28.7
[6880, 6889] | 25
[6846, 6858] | 23.1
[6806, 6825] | 23.6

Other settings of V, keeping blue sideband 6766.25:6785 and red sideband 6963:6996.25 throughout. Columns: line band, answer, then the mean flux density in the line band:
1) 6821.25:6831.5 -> 0.13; 23.7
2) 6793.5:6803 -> 0.09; 23.5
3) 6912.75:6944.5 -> 0.04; 29.9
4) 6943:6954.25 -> -0.05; 33.4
